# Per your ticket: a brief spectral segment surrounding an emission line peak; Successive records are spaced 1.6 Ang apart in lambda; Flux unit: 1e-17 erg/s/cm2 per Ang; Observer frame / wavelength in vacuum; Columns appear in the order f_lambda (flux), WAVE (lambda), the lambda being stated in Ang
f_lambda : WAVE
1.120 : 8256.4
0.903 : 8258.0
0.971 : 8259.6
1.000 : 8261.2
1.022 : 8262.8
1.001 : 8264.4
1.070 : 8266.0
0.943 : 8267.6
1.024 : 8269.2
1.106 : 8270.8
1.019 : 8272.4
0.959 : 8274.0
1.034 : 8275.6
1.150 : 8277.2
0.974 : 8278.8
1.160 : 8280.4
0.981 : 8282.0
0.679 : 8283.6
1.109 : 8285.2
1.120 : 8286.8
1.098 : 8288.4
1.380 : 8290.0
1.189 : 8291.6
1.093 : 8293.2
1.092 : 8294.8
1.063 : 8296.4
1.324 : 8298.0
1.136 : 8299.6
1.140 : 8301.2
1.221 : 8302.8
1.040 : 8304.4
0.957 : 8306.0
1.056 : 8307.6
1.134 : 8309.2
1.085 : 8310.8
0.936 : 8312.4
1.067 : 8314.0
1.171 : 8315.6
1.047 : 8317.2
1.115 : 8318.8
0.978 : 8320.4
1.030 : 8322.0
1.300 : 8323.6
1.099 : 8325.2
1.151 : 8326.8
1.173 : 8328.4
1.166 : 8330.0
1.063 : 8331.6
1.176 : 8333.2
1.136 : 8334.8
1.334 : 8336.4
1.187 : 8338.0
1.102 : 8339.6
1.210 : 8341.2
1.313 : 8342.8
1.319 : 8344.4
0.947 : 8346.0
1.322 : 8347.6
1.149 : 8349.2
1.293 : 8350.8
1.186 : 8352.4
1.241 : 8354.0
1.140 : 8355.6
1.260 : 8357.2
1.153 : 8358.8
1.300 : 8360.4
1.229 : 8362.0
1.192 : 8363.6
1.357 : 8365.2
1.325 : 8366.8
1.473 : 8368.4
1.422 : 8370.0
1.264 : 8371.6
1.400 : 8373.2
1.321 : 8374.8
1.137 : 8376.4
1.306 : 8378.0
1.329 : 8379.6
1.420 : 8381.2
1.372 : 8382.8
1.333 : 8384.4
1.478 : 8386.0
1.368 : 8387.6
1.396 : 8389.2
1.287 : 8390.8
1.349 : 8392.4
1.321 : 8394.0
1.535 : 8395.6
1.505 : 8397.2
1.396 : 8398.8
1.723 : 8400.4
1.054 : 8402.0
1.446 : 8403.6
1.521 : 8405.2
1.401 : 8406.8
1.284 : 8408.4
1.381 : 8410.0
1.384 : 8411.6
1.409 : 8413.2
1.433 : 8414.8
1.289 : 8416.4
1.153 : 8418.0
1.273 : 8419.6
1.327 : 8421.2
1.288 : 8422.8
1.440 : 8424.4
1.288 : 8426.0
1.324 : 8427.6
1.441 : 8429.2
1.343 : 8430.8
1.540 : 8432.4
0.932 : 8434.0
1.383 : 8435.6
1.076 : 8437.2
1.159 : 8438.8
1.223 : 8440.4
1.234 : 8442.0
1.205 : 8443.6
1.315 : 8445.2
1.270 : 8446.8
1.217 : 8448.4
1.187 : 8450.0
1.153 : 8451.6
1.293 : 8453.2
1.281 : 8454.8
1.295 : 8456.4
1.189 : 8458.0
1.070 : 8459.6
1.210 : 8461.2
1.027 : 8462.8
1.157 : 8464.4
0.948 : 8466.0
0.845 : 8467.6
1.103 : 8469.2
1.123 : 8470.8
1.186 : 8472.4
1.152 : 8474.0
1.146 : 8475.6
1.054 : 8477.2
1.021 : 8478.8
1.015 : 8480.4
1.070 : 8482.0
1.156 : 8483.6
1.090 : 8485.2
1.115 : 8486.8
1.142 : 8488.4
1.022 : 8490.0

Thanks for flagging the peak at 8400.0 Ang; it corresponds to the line Mg II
